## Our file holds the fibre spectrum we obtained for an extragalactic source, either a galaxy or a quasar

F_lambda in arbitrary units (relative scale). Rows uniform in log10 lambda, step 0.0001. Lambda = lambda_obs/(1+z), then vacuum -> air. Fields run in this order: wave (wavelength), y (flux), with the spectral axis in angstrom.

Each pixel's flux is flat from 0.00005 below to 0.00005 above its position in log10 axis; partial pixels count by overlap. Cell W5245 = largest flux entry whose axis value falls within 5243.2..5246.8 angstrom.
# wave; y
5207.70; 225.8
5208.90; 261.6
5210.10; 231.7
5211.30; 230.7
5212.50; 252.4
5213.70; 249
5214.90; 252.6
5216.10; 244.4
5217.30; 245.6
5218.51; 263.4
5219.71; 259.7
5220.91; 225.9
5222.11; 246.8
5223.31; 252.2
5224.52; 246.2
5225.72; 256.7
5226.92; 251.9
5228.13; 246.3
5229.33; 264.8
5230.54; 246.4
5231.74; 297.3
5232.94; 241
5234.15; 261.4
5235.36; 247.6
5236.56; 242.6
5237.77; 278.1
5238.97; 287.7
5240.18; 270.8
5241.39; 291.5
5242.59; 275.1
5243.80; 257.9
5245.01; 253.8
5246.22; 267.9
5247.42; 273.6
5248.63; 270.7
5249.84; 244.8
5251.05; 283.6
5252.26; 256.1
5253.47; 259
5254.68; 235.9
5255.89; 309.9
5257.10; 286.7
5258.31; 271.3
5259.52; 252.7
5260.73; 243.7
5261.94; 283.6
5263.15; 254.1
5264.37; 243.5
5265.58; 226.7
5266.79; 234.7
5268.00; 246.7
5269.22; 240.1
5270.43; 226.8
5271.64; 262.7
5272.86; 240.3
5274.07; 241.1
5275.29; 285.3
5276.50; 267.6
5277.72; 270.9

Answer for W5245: 267.9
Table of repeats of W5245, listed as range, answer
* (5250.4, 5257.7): 309.9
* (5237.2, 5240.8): 287.7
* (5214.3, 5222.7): 263.4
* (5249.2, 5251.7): 283.6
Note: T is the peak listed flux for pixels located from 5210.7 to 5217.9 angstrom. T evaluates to 252.6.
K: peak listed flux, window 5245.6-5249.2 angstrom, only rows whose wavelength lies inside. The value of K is 273.6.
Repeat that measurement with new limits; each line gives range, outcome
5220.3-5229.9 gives 264.8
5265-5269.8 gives 246.7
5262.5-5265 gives 254.1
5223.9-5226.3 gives 256.7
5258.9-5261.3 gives 252.7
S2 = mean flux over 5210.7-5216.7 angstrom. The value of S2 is 246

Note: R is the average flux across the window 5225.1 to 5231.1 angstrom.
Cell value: 253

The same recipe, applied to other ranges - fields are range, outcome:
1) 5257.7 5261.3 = 256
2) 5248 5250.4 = 258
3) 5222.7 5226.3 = 252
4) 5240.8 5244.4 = 275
